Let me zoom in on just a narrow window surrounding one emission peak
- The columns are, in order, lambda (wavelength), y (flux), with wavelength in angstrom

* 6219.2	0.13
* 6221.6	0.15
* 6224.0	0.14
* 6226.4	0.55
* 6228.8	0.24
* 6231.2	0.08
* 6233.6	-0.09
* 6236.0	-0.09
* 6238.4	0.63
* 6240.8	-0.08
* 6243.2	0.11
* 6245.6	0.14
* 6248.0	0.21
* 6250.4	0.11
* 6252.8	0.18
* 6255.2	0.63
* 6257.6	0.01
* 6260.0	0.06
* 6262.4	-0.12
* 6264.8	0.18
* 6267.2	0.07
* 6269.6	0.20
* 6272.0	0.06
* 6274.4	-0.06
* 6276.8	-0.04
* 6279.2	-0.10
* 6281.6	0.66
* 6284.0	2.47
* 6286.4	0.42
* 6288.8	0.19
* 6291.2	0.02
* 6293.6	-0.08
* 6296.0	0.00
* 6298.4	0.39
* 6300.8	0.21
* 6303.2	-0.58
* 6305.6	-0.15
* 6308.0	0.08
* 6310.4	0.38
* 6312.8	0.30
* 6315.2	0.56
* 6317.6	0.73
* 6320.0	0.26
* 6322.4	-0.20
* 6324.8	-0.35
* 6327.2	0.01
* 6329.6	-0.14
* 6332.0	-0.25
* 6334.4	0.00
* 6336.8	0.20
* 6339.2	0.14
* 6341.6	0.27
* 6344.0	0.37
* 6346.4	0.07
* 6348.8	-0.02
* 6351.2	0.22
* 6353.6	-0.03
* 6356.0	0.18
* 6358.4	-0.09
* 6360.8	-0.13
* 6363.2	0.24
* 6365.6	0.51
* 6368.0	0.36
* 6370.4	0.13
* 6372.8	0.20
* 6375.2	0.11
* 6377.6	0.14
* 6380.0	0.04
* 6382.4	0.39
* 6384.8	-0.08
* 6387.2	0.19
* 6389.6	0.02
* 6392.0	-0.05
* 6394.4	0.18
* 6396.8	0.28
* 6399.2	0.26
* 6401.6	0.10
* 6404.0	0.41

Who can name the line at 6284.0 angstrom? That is H-gamma 4340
